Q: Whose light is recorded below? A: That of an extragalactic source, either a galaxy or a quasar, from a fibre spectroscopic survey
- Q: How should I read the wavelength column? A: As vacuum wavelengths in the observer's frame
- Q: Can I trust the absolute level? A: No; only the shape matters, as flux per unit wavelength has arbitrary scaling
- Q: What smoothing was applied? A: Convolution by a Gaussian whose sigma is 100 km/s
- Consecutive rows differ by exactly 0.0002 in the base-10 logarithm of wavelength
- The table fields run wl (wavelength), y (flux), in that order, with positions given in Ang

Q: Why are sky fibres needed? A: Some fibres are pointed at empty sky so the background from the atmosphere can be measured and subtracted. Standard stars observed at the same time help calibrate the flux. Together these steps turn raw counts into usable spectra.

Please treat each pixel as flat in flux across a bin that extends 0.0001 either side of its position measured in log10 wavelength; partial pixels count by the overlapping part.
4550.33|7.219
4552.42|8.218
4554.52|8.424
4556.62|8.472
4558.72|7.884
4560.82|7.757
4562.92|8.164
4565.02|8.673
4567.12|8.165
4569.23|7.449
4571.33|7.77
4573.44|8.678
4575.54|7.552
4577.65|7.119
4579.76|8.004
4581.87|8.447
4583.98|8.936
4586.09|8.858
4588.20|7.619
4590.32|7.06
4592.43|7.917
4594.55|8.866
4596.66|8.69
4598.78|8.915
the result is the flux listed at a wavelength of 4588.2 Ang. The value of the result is 7.619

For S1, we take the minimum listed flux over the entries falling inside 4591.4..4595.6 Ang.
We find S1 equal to 7.917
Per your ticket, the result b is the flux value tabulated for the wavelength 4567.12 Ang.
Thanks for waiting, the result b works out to 8.165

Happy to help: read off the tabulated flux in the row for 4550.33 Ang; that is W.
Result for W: 7.219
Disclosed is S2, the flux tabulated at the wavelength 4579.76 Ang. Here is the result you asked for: 8.004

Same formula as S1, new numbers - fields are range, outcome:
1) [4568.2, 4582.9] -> 7.119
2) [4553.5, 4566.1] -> 7.757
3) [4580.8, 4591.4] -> 7.06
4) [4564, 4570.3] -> 7.449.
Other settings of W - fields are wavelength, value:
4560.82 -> 7.757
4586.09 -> 8.858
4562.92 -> 8.164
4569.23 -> 7.449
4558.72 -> 7.884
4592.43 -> 7.917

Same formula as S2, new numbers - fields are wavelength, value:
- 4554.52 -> 8.424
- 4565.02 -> 8.673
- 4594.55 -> 8.866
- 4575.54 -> 7.552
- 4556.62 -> 8.472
